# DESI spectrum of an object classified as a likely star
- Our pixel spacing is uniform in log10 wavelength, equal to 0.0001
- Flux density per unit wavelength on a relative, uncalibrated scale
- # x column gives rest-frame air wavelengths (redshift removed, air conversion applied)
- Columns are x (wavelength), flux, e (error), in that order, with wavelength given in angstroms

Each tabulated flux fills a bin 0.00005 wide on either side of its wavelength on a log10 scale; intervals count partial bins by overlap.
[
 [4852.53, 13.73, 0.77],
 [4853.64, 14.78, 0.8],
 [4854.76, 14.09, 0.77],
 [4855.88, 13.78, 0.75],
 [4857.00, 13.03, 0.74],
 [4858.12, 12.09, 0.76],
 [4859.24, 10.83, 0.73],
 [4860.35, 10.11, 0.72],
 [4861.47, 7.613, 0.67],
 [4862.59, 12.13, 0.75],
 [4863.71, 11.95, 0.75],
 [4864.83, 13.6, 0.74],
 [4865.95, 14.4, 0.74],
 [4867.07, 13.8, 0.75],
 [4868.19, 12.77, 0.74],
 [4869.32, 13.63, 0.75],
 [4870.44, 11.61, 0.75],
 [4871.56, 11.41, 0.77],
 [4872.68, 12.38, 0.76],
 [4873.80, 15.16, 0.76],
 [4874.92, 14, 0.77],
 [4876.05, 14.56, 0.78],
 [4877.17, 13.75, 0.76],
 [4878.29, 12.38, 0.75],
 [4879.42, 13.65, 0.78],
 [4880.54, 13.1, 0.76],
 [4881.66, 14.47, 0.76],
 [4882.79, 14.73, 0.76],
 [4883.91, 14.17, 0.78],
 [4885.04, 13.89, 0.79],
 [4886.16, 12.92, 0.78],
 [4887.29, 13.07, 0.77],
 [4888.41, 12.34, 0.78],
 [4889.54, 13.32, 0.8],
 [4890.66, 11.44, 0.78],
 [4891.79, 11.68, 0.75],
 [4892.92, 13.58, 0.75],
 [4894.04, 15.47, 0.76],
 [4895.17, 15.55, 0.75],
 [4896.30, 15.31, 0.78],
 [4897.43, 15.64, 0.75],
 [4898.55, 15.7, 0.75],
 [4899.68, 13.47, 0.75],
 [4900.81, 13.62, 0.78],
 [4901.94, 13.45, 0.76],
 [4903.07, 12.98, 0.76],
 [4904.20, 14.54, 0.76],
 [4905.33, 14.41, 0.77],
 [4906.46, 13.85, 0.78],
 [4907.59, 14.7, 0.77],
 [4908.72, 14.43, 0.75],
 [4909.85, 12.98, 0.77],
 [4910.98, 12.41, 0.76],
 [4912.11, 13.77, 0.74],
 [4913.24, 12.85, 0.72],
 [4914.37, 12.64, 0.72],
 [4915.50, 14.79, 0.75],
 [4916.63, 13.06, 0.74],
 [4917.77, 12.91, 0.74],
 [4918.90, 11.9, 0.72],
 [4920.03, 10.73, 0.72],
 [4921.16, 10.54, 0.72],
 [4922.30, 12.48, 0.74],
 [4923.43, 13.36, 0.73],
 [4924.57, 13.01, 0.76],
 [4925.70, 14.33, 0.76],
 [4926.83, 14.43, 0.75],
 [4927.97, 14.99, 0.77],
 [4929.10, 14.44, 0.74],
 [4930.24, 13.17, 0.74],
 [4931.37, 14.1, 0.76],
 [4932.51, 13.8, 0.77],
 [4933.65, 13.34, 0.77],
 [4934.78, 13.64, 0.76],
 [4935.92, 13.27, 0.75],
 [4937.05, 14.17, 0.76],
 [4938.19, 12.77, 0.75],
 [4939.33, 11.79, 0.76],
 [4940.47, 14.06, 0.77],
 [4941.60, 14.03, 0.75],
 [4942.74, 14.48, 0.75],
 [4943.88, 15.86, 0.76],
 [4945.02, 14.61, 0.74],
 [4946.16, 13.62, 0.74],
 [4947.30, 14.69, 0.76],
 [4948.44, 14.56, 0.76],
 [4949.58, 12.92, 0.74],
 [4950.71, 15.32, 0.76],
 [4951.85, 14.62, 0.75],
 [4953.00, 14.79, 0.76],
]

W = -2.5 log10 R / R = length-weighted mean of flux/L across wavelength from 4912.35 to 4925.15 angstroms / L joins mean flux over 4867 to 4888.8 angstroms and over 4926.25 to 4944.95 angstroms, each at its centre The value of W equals 0.10 mag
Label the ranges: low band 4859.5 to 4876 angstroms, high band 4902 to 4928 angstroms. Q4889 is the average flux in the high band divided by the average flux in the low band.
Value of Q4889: 1.1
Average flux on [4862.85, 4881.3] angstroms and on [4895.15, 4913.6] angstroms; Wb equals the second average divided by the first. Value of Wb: 1.1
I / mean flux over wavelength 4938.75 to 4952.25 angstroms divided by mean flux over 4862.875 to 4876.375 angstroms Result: 1.07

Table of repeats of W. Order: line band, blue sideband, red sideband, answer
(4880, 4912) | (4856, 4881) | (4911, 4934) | -0.07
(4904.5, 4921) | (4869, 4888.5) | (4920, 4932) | 0.01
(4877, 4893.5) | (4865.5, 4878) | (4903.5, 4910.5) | 0.03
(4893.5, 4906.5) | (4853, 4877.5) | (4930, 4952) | -0.09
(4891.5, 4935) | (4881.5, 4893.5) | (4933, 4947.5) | -0.01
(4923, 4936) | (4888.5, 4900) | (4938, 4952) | 0.02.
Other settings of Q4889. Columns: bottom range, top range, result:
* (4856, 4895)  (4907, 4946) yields 1.04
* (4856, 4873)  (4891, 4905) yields 1.17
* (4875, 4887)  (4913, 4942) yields 0.96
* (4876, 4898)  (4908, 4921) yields 0.94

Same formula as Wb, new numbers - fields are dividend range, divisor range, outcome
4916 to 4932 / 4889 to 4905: 0.94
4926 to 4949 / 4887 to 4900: 1.01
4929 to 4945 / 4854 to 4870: 1.11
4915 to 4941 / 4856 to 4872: 1.09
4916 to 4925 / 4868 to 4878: 0.92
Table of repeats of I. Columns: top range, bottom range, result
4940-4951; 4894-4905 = 0.99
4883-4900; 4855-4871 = 1.13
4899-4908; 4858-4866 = 1.22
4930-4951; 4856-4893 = 1.08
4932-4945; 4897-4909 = 0.97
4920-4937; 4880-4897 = 0.98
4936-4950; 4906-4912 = 1.02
